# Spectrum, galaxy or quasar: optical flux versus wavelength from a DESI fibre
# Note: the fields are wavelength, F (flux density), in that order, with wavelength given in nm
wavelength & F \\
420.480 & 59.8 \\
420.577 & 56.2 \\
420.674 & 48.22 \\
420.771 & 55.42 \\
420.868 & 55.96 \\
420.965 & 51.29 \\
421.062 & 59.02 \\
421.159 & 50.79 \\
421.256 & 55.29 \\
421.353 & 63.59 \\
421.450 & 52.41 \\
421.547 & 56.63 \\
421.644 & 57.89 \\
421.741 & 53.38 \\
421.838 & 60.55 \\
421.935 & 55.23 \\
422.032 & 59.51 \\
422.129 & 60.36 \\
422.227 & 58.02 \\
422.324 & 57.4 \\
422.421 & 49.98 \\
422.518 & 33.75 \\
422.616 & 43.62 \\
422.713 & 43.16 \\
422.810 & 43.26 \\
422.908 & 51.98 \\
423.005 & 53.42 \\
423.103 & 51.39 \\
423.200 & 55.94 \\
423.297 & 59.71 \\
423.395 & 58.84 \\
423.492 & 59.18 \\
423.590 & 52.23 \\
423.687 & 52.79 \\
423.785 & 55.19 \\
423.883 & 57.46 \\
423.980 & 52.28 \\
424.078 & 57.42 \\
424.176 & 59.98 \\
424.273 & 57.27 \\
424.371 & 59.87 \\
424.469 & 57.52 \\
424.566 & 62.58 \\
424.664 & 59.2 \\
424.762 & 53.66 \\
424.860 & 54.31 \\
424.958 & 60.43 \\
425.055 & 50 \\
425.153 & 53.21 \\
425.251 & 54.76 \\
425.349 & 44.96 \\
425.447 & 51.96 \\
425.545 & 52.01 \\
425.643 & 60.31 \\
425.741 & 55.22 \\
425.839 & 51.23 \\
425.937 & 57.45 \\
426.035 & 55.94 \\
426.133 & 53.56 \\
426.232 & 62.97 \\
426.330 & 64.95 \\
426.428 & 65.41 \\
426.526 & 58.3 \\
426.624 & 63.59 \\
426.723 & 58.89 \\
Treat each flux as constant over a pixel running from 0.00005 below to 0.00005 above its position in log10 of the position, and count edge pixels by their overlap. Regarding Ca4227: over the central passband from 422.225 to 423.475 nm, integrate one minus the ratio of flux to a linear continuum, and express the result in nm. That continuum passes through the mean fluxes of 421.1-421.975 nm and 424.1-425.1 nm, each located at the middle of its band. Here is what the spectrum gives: 0.134 nm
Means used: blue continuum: 56.3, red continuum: 57.5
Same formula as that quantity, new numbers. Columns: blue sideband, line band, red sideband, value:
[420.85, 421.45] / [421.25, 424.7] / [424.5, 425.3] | 0.059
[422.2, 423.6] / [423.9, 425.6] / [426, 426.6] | 0.023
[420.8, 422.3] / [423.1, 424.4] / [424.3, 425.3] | 0.002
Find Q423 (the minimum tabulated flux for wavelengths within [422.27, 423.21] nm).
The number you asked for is 33.75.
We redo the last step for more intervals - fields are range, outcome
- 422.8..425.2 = 43.26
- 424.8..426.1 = 44.96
